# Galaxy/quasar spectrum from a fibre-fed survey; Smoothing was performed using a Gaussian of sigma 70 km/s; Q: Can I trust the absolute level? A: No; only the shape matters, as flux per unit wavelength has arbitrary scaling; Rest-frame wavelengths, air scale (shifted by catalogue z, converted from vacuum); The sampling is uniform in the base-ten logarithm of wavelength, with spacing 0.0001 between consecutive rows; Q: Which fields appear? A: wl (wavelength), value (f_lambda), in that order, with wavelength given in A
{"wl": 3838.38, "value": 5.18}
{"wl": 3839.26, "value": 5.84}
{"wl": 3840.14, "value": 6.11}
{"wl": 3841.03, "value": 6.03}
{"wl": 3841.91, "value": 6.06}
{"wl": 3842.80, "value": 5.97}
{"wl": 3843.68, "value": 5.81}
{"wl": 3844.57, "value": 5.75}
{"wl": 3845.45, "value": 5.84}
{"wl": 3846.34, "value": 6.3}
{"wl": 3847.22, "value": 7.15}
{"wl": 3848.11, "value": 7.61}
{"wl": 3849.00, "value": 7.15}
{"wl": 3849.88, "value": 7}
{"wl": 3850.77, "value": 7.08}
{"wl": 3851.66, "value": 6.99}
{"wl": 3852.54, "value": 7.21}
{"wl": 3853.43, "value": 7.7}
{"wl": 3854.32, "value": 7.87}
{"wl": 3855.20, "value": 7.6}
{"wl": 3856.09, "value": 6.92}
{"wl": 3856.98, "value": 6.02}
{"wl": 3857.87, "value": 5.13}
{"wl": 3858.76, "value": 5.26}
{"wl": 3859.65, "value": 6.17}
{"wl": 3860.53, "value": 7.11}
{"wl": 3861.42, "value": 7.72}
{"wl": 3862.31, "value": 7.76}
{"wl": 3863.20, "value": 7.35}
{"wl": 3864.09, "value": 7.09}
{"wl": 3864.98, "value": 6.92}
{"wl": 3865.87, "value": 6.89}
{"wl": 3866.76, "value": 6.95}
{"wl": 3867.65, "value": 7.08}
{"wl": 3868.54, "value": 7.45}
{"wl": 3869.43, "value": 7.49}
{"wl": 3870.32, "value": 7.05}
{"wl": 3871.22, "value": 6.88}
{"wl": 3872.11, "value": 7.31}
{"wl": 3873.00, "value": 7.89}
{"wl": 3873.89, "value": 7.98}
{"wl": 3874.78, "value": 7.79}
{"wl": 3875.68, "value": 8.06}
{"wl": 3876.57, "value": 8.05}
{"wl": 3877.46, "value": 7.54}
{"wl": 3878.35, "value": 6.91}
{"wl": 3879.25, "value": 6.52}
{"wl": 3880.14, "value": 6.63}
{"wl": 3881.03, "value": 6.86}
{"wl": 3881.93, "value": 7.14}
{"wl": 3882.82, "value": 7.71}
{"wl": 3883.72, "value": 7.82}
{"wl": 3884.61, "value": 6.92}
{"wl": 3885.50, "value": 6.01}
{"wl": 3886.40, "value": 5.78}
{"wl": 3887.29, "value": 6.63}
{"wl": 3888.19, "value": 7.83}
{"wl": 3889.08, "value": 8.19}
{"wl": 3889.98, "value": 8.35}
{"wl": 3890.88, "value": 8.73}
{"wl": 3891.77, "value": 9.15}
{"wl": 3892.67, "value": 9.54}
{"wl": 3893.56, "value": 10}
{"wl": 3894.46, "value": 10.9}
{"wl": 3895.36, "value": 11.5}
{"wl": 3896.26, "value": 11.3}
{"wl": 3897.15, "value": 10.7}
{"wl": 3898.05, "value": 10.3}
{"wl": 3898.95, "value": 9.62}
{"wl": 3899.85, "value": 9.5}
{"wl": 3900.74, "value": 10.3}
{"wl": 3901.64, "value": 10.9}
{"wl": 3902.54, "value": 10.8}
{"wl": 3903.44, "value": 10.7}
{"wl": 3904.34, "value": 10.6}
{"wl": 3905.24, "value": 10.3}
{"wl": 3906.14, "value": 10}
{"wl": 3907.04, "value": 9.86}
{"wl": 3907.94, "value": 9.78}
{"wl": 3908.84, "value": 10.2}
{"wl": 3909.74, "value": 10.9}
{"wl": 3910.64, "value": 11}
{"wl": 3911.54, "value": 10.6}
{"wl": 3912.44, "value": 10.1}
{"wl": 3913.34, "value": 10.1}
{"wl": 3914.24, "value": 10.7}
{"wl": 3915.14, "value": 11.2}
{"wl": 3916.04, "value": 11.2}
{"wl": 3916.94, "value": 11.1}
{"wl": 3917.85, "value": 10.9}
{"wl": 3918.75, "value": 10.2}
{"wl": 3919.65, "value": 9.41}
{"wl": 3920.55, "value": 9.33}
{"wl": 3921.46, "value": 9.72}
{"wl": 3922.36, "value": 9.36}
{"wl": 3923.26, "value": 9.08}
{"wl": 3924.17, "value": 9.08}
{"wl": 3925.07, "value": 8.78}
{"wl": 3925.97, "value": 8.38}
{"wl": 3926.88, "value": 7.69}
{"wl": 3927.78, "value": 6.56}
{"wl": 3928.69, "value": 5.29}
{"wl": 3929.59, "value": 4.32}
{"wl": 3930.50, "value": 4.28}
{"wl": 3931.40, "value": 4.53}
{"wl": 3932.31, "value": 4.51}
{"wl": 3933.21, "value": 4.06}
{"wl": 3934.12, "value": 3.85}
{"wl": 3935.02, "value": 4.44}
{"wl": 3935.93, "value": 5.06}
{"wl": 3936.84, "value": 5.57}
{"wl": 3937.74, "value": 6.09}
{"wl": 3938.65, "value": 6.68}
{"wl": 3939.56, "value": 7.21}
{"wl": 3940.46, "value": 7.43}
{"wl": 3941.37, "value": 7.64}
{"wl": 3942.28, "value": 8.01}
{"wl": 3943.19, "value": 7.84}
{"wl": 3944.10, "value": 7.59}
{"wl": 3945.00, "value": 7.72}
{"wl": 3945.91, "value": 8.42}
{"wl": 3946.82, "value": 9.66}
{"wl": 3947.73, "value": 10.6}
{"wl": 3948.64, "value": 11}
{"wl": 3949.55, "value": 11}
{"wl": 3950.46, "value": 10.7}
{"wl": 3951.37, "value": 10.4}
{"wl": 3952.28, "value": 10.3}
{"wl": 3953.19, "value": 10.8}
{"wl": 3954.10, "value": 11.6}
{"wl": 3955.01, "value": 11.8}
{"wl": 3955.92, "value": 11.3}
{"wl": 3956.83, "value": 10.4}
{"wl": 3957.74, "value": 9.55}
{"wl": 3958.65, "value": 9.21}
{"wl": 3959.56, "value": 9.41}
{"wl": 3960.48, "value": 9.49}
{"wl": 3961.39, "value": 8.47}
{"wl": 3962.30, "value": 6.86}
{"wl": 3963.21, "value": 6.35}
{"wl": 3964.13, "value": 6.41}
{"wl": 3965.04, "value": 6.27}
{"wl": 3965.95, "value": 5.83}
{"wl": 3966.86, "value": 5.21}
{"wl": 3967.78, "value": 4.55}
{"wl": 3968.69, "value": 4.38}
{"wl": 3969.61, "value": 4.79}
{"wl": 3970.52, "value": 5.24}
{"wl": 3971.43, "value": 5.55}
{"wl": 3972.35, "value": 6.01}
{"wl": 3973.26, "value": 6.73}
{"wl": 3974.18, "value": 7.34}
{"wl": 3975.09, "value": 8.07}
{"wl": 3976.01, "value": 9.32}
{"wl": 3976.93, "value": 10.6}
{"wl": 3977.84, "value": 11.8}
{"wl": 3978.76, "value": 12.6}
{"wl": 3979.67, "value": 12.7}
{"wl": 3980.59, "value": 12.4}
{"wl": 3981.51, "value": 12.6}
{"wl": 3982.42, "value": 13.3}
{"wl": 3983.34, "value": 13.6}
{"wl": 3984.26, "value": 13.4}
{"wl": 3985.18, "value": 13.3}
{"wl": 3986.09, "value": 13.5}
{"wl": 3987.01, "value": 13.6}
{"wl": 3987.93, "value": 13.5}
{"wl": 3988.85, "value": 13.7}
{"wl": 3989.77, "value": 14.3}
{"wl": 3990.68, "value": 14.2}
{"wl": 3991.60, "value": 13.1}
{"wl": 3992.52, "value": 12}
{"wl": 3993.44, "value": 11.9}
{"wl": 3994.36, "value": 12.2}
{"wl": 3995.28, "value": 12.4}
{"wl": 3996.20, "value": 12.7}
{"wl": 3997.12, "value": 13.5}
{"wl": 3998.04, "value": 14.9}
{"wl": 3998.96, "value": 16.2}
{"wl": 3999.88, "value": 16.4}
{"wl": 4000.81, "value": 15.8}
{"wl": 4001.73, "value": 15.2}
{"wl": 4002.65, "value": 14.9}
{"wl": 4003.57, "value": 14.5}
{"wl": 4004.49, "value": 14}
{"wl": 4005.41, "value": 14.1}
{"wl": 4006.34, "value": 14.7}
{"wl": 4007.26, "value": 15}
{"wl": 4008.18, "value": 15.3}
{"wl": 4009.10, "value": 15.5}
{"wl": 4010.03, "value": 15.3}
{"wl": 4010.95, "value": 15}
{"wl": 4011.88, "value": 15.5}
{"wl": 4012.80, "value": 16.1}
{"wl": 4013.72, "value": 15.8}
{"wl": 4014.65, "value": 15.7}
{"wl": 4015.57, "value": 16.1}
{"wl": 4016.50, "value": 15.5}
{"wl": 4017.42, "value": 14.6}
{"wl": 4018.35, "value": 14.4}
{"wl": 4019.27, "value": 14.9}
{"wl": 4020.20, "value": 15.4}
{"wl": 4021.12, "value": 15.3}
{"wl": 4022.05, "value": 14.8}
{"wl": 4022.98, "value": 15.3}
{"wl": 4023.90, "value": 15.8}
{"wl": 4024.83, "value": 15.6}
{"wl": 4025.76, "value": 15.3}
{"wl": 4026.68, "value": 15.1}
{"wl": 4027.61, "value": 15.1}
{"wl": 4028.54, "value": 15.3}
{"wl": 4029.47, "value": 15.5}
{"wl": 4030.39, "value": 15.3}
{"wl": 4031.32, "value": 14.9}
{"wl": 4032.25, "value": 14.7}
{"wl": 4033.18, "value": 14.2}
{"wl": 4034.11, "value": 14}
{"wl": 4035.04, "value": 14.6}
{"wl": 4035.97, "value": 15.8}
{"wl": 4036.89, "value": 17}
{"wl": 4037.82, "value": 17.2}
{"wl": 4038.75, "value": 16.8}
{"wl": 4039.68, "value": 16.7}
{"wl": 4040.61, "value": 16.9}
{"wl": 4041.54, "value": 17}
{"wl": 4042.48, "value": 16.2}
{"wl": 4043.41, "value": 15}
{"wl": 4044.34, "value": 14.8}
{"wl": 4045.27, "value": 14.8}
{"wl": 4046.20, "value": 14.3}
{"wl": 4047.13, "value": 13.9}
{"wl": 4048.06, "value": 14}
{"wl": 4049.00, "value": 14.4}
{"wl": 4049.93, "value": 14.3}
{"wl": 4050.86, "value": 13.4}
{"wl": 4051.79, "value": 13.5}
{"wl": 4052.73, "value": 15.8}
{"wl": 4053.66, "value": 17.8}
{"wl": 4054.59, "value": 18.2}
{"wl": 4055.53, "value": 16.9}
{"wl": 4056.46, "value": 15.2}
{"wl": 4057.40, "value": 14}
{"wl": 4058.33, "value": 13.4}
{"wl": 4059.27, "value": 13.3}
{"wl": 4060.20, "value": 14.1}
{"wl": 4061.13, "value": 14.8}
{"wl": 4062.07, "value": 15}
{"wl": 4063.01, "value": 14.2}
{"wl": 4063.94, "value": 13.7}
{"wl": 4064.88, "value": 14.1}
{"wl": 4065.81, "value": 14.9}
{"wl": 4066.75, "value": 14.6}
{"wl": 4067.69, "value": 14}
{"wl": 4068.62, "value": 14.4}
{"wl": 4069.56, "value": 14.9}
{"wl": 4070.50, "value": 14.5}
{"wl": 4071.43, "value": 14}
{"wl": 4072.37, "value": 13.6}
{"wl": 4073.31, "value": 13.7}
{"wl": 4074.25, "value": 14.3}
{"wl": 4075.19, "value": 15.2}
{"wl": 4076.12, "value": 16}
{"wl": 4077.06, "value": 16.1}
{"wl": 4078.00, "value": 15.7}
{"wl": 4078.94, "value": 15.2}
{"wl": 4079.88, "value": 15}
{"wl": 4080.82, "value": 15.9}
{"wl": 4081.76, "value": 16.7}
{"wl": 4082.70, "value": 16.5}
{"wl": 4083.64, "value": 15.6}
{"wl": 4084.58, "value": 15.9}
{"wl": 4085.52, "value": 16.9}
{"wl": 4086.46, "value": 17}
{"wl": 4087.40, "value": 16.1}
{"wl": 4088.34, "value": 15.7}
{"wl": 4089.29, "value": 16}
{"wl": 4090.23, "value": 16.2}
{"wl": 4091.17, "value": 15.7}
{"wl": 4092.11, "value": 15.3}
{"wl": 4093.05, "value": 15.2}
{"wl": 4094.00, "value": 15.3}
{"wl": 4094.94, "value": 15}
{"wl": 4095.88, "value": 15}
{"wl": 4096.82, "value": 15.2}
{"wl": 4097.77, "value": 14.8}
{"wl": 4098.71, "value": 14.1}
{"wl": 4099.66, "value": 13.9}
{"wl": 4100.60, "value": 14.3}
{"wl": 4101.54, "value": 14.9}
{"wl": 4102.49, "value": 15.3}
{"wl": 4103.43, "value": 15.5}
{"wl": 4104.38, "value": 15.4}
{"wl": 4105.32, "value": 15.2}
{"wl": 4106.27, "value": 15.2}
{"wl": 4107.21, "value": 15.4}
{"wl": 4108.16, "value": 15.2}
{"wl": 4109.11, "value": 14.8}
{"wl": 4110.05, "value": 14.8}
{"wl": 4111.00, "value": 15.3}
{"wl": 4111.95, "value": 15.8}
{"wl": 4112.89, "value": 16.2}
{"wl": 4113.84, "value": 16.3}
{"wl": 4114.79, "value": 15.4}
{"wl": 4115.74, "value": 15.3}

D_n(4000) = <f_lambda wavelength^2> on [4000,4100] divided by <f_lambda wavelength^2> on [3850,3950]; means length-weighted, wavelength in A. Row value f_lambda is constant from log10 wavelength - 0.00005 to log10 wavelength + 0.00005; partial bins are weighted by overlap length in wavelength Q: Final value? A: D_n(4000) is 2.01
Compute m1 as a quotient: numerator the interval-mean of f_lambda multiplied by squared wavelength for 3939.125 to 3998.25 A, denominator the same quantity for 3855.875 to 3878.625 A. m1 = 1.48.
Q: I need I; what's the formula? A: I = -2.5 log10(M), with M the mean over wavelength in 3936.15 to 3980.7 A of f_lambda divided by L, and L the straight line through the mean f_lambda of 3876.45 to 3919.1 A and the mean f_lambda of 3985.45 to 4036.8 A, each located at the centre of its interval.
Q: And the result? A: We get 0.402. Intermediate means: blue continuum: 9.34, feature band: 8.42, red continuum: 14.7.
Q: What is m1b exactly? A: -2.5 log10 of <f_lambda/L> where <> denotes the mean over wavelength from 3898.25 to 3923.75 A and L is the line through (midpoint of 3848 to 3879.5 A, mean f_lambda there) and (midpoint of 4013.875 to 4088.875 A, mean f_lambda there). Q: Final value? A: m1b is -0.12 mag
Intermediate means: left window 7.15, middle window 10.3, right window 15.2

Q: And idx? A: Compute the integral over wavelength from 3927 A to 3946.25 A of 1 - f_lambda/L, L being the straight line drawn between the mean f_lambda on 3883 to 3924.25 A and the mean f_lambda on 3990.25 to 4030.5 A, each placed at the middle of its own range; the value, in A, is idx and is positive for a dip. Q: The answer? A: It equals 8.93 A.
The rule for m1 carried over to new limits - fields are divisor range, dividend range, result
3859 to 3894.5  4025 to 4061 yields 2.21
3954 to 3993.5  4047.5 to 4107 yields 1.60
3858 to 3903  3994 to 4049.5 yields 2.02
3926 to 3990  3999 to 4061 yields 1.83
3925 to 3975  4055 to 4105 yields 2.16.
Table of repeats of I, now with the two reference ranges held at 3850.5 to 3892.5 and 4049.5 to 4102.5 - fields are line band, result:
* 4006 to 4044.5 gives -0.18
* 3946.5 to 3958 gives -0.04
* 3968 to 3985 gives 0.20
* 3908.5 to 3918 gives -0.21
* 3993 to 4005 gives -0.17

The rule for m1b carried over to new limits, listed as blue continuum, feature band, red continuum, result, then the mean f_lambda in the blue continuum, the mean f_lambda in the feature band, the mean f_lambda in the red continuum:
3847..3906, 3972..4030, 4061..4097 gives -0.110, 7.98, 13.8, 15.2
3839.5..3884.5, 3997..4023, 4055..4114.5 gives -0.221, 6.97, 15.2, 15.1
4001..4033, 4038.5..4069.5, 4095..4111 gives 0.008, 15.2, 15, 15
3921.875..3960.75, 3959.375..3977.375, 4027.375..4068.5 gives 0.401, 8.06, 6.8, 15.1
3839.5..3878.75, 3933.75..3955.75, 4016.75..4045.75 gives 0.310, 6.95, 8.45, 15.4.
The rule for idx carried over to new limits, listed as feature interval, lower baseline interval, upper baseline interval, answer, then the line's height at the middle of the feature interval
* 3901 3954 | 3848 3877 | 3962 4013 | 4.1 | 9.51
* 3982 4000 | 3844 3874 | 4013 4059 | -0.5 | 13.2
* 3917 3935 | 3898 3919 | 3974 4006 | 6.0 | 11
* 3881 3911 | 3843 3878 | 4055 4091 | -3.2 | 8.39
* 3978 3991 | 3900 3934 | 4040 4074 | -1.6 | 11.8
